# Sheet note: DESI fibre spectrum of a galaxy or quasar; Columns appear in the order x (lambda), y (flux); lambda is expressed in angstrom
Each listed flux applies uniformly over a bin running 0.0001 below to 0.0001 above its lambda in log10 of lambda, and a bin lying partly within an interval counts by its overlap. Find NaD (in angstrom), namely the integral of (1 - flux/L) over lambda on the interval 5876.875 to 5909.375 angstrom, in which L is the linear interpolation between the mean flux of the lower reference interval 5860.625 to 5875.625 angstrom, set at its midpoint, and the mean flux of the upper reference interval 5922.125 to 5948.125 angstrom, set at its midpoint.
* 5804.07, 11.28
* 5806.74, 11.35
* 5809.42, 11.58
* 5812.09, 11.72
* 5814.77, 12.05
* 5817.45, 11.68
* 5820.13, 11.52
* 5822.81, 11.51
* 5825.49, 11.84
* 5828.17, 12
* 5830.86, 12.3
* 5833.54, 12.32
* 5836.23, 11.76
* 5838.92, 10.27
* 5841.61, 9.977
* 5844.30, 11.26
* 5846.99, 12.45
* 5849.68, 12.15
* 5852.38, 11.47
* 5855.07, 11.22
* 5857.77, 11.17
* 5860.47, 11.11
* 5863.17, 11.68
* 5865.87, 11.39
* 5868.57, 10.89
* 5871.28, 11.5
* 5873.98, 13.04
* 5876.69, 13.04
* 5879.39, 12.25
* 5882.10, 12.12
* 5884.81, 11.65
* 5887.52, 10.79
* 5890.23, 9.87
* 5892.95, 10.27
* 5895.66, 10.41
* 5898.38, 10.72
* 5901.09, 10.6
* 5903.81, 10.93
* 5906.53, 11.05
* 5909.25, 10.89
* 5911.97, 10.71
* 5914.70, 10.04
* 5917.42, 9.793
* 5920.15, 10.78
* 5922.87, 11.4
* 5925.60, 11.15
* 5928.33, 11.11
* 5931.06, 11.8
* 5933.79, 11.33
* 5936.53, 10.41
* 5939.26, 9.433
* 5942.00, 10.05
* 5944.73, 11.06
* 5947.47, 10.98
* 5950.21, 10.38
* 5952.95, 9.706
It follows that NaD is 1.0 angstrom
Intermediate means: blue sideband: 11.7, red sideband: 10.9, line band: 11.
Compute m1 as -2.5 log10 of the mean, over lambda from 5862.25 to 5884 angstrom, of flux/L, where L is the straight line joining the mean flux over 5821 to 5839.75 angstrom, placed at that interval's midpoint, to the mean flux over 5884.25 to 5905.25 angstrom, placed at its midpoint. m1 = -0.09 mag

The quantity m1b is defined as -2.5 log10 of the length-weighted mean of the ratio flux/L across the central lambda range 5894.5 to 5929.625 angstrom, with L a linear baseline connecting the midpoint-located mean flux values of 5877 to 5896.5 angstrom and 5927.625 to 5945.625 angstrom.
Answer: 0.02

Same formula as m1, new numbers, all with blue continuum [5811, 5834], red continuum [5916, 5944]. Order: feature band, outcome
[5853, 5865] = 0.02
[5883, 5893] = 0.04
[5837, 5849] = 0.05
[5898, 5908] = 0.02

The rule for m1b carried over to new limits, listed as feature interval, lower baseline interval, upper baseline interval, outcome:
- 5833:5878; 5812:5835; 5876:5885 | 0.05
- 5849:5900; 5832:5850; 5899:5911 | -0.02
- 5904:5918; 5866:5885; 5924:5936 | 0.10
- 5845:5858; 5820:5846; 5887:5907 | -0.05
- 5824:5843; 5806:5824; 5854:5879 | 0.02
